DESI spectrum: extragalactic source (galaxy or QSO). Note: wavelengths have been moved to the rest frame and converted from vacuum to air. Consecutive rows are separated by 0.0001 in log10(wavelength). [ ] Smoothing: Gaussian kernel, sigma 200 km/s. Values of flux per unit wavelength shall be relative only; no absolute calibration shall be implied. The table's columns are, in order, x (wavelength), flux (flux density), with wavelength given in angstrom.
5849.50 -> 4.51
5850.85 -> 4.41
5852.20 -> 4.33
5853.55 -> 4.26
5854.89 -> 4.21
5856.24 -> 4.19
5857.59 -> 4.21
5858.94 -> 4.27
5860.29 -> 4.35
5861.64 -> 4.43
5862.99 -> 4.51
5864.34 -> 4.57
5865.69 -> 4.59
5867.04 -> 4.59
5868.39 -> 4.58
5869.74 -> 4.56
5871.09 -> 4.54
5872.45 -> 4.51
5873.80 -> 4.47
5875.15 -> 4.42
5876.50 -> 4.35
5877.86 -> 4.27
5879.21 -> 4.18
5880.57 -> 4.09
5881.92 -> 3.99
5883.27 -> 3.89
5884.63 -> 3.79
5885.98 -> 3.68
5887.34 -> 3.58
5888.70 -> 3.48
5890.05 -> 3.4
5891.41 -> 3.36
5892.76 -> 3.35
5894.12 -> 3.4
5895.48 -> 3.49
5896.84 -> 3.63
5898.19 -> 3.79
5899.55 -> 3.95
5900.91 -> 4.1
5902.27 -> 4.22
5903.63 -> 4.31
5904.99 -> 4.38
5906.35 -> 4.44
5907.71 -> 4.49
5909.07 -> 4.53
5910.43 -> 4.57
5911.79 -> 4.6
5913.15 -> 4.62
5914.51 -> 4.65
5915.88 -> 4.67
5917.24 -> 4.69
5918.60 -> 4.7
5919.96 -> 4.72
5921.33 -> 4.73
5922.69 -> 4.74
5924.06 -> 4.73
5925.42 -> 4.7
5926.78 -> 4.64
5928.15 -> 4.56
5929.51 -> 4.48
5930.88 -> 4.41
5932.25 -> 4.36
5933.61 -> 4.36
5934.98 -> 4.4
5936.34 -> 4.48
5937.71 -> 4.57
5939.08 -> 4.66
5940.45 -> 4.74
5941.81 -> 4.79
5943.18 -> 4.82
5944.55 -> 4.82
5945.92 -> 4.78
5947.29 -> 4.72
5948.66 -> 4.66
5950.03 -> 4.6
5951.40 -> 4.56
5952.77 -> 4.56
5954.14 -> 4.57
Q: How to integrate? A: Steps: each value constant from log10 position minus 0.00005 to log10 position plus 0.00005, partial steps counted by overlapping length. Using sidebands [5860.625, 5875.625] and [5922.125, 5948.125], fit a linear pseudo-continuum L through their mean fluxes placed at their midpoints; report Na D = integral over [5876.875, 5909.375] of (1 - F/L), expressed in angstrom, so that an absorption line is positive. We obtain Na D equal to 4.7 angstrom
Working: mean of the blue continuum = 4.52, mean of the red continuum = 4.62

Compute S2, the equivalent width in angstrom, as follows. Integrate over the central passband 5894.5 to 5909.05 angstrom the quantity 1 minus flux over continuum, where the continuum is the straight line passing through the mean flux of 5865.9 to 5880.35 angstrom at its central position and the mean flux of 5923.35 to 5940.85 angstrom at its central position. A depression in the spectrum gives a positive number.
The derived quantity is 1.3 angstrom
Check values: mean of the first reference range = 4.44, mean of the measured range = 4.09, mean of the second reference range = 4.54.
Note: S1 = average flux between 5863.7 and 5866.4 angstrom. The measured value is 4.58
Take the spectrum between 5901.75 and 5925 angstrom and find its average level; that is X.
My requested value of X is 4.58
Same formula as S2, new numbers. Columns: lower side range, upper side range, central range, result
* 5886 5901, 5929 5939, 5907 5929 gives -2.92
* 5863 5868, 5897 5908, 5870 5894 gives 2.42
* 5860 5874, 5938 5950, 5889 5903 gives 2.85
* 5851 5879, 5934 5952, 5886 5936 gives 3.36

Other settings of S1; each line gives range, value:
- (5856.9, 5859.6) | 4.24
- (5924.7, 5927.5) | 4.68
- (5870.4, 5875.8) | 4.48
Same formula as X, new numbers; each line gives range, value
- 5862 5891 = 4.19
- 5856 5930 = 4.27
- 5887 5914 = 4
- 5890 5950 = 4.4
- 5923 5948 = 4.61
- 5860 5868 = 4.52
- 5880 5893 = 3.67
